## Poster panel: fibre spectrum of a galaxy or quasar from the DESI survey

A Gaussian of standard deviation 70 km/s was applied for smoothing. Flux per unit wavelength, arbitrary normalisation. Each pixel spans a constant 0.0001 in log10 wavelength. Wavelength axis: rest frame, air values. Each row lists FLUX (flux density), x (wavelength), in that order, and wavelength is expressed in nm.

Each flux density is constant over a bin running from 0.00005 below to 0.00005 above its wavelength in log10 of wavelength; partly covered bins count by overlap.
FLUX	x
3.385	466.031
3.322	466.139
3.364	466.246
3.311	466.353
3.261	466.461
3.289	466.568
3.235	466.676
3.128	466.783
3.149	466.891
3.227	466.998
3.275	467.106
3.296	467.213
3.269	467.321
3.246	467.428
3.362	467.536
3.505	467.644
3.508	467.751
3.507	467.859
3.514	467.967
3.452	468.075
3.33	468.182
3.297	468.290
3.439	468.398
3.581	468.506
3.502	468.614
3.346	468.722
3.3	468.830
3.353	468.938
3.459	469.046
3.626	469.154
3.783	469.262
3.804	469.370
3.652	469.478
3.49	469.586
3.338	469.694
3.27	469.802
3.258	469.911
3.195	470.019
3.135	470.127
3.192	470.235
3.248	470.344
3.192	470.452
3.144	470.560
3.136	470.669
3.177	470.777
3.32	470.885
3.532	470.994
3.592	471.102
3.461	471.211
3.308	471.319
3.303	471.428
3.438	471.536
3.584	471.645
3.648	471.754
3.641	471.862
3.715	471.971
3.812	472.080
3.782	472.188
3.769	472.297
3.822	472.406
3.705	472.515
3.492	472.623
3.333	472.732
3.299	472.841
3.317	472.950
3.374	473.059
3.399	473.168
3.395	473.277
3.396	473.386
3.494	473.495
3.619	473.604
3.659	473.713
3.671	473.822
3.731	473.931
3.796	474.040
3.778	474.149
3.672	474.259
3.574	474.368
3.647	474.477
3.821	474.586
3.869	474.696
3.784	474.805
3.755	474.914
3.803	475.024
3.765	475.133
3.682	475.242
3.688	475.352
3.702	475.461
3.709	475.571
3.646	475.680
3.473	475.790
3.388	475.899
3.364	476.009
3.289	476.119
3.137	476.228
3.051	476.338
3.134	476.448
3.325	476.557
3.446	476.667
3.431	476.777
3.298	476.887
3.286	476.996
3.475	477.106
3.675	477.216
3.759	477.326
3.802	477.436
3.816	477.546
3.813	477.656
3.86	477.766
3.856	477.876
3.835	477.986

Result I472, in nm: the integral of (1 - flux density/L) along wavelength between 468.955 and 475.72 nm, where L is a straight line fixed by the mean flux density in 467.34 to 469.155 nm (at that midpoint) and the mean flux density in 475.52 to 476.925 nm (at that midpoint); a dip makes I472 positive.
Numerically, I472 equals -0.30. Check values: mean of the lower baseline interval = 3.42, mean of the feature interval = 3.54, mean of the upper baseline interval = 3.36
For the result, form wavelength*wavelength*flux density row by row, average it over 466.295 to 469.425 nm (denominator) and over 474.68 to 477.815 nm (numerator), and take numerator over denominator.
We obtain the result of 1.1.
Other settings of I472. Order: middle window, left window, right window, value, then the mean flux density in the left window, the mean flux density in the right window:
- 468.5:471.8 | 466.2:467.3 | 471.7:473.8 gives 0.031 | 3.25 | 3.56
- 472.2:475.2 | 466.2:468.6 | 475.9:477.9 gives -0.163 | 3.35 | 3.48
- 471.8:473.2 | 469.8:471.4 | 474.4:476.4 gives -0.074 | 3.28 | 3.59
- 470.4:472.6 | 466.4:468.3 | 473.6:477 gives -0.033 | 3.33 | 3.57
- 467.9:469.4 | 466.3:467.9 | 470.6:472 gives -0.056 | 3.3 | 3.44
